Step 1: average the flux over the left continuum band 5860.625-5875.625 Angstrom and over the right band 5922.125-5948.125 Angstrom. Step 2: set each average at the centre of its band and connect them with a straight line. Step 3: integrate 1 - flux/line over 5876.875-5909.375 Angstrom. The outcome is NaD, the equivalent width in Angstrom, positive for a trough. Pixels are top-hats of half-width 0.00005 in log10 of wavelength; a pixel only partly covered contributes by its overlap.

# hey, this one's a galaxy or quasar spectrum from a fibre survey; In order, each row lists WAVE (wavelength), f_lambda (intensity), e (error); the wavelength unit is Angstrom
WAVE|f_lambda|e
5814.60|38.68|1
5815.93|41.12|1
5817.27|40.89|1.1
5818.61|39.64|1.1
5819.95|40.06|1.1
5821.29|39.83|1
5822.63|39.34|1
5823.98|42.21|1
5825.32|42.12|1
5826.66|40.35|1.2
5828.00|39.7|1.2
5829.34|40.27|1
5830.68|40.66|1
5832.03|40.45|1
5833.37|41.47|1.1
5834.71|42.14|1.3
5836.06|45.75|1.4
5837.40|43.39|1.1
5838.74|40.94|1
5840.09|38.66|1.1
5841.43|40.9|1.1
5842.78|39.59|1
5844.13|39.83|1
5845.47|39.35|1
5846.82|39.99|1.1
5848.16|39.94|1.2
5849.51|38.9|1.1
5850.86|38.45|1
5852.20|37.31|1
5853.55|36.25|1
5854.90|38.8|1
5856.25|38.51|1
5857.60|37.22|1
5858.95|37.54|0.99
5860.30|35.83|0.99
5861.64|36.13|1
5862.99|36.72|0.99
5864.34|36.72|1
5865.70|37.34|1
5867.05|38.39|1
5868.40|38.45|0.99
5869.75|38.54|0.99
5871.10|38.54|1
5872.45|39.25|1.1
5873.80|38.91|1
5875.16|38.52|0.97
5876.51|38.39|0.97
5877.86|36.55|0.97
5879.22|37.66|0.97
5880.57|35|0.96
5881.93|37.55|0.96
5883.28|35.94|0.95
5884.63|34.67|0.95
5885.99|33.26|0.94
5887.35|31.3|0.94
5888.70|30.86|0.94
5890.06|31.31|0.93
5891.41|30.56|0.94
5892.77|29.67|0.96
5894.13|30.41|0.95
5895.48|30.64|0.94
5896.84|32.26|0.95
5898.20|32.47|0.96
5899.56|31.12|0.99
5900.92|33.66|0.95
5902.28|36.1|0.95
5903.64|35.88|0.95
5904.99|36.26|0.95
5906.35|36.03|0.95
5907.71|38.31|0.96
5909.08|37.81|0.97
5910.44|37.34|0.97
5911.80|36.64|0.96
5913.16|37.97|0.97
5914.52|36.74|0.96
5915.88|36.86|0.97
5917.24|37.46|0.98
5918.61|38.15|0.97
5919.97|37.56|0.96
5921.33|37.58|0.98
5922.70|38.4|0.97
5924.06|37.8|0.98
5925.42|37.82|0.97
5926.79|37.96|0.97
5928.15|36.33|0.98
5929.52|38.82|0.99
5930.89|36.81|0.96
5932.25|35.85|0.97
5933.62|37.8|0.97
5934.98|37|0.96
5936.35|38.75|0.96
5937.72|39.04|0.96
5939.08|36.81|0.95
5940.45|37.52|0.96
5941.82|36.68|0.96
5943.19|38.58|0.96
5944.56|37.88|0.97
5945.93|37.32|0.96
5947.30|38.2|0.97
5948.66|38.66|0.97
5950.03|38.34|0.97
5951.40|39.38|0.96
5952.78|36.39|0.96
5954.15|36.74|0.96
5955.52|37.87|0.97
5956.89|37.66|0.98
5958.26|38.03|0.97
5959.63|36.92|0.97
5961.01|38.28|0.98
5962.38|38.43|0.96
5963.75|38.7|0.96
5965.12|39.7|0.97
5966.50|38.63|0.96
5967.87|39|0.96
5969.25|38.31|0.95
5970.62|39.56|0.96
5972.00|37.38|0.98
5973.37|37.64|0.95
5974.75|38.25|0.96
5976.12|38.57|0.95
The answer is 3.31 Angstrom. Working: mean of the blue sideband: 37.9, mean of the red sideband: 37.7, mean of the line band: 34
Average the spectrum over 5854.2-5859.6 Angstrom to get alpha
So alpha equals 38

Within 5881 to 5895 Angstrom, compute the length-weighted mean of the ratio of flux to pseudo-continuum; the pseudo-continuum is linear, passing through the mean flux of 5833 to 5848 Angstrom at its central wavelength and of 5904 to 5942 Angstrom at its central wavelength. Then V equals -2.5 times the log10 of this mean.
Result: 0.19 mag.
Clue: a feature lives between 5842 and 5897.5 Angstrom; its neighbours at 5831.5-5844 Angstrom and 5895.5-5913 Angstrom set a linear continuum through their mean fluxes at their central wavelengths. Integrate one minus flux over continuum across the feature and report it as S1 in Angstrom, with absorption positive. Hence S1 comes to 3.0 Angstrom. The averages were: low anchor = 41.4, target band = 36.4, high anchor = 35.2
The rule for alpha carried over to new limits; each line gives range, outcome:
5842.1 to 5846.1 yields 39.6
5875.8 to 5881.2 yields 37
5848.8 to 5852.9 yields 38.2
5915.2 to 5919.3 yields 37.5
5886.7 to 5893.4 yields 30.8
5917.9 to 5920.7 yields 37.8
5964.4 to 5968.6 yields 39.1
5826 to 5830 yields 40.1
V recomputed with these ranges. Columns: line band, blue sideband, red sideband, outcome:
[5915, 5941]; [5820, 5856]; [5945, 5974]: 0.03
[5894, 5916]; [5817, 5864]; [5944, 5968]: 0.11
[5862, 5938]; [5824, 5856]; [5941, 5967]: 0.08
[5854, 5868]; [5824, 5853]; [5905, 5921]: 0.06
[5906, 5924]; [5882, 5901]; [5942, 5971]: -0.10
